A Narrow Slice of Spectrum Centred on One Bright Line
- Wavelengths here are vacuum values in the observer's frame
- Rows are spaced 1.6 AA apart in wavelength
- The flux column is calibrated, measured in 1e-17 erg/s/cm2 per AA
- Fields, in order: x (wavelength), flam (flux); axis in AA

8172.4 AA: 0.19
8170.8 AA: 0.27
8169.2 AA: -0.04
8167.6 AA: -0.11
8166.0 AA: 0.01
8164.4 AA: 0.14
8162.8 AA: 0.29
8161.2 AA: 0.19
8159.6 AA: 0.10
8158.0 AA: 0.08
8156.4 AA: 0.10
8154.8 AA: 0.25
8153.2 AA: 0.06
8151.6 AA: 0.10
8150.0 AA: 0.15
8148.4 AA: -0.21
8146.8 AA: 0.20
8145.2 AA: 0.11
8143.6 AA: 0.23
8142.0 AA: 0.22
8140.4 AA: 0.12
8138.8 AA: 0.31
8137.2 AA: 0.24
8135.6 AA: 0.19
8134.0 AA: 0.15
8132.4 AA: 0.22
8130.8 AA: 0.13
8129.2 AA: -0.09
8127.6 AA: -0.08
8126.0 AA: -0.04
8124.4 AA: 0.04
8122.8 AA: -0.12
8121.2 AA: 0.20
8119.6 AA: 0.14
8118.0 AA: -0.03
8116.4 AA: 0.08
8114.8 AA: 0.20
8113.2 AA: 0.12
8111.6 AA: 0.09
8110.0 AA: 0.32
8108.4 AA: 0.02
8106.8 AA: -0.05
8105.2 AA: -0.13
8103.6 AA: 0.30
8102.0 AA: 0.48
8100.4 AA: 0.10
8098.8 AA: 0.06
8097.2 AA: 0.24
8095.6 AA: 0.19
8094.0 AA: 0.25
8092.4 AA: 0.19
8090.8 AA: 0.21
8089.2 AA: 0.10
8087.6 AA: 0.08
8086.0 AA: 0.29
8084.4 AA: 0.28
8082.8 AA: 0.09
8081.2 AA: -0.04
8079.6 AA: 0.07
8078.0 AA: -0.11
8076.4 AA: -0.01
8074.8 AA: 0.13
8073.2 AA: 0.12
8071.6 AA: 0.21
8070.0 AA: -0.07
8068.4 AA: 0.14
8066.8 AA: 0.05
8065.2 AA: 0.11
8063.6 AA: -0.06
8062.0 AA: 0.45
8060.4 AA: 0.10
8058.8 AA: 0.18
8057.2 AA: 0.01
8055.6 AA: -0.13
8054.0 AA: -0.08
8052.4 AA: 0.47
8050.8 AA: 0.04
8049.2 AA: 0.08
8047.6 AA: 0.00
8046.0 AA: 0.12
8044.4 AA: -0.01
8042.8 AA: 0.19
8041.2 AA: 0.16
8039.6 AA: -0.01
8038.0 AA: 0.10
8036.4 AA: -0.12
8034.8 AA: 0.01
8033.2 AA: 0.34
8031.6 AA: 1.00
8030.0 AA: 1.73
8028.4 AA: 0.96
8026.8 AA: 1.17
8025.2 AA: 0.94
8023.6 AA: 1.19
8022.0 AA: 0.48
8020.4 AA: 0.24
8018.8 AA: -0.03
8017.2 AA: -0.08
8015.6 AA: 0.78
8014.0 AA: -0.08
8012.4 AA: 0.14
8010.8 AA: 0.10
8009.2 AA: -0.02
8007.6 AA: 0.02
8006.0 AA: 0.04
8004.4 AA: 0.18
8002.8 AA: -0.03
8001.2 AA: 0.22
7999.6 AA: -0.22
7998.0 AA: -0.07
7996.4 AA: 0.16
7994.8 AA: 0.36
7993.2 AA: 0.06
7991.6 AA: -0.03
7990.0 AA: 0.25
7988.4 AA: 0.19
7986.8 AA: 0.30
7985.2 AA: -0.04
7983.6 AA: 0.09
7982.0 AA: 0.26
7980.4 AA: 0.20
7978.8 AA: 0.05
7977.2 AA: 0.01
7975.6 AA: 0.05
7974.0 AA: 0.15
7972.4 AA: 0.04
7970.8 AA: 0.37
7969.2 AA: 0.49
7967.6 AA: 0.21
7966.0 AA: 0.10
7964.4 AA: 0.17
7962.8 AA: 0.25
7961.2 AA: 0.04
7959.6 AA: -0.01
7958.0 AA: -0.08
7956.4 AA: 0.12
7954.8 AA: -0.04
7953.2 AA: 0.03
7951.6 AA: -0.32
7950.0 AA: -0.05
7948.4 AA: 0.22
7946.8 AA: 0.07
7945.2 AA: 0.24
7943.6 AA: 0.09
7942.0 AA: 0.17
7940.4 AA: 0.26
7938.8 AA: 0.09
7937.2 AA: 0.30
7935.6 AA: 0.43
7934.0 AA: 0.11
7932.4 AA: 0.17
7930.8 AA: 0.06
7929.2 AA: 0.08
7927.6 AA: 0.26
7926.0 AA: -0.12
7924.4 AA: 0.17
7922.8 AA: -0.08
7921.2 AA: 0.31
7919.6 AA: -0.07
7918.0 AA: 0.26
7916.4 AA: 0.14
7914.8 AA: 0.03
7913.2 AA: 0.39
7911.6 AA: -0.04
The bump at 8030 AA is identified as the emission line [O II] 3727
